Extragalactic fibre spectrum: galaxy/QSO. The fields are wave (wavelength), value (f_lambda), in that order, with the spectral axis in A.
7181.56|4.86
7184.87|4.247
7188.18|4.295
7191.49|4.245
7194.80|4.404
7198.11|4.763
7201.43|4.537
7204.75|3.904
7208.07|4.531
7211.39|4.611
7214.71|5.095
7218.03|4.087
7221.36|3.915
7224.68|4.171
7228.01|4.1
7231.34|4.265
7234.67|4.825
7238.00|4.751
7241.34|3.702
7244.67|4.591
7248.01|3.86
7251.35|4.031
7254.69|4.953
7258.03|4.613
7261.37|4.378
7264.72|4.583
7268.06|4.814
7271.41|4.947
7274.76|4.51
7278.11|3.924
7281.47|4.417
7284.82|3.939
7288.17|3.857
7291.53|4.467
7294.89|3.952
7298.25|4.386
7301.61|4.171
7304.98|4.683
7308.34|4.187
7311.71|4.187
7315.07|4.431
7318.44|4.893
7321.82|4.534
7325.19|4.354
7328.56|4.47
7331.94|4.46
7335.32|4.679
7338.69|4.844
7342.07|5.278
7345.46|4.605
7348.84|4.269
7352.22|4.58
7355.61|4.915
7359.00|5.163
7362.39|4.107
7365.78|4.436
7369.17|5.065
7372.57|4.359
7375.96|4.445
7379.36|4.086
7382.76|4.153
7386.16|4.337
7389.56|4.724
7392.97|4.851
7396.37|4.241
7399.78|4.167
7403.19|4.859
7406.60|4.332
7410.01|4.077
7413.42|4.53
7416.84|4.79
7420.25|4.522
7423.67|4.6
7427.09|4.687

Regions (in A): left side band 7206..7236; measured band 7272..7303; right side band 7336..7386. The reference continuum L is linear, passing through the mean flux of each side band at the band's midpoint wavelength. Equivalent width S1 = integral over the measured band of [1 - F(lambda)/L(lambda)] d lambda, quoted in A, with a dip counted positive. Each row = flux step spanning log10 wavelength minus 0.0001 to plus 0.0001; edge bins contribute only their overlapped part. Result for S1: 1.9 A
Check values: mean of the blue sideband 4.39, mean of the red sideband 4.59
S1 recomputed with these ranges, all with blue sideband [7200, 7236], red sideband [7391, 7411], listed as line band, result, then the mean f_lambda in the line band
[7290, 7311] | 0.5 A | 4.3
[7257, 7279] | -0.9 A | 4.56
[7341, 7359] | -1.4 A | 4.75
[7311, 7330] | -0.4 A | 4.49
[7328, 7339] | -0.5 A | 4.6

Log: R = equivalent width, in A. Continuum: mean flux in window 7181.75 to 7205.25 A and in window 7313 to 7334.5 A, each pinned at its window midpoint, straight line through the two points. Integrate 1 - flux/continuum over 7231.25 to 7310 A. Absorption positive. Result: 1.8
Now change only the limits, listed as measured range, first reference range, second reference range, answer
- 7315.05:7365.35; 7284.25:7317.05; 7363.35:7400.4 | -3.48 A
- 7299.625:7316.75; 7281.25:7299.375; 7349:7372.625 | -0.24 A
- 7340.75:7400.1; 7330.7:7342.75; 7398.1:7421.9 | 1.25 A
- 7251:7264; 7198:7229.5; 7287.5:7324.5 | -0.58 A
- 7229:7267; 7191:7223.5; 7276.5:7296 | -1.49 A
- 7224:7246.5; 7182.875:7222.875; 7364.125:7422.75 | 0.29 A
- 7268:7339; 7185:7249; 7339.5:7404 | 1.14 A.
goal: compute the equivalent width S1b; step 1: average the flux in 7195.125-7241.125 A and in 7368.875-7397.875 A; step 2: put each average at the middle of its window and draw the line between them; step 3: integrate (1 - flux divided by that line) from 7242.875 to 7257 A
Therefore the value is 0.2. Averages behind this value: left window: 4.4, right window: 4.45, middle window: 4.37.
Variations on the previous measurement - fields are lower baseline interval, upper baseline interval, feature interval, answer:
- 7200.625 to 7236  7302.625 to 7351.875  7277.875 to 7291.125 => 1.2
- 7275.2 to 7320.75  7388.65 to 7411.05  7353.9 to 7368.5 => -1.0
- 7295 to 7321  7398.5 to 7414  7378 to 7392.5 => 0.1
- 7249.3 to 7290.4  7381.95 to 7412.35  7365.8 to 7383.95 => 0.0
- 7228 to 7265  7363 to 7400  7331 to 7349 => -1.2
